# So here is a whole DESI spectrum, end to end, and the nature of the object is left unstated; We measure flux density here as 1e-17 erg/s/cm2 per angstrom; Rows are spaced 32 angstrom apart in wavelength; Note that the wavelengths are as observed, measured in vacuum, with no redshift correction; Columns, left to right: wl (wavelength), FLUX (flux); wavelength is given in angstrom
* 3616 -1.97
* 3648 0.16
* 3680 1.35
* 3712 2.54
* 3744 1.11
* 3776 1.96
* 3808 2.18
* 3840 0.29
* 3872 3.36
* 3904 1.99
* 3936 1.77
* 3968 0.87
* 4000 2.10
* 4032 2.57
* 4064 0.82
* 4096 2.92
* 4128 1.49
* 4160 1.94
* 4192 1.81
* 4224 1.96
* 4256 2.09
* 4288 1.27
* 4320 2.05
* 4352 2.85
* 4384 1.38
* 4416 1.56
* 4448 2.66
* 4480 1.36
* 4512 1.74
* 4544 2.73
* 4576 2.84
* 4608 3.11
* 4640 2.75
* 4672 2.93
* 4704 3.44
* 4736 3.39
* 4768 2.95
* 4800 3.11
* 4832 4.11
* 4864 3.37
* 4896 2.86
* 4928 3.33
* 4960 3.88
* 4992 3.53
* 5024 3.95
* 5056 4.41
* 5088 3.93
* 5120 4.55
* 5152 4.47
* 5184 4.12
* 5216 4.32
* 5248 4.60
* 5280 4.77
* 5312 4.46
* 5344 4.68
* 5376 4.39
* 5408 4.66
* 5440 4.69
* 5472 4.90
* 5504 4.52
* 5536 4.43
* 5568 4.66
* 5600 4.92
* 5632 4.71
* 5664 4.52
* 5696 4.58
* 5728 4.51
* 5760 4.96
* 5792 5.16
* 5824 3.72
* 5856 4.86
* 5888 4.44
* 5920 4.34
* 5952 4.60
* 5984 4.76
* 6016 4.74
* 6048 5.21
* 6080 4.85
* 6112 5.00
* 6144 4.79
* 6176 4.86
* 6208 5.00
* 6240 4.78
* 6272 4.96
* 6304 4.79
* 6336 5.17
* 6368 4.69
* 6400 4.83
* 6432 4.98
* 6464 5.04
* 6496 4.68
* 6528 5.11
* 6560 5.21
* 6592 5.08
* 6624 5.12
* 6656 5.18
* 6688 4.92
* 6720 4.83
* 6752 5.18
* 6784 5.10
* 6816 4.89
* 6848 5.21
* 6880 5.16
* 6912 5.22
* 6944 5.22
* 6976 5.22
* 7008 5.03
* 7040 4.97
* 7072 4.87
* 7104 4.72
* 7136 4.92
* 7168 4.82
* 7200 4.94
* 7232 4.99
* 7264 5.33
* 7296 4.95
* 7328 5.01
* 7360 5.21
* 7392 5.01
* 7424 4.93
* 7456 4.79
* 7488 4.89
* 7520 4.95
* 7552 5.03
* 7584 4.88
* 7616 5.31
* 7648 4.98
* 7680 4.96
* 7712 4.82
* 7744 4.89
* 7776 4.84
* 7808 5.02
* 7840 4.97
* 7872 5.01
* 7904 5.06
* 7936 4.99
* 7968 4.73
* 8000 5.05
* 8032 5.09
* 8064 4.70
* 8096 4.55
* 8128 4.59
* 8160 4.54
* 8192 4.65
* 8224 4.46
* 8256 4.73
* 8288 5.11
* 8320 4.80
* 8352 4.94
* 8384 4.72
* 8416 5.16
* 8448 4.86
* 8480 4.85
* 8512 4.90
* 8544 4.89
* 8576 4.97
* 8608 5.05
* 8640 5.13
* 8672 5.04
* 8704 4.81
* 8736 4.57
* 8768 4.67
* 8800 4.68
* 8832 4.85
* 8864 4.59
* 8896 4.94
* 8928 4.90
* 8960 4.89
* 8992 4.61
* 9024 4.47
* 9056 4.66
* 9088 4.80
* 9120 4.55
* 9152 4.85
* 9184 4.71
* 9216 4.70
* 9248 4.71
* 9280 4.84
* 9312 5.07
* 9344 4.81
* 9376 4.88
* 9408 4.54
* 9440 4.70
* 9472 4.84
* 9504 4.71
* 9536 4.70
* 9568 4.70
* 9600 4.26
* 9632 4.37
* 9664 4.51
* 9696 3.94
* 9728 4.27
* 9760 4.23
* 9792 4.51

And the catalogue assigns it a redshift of 0.14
